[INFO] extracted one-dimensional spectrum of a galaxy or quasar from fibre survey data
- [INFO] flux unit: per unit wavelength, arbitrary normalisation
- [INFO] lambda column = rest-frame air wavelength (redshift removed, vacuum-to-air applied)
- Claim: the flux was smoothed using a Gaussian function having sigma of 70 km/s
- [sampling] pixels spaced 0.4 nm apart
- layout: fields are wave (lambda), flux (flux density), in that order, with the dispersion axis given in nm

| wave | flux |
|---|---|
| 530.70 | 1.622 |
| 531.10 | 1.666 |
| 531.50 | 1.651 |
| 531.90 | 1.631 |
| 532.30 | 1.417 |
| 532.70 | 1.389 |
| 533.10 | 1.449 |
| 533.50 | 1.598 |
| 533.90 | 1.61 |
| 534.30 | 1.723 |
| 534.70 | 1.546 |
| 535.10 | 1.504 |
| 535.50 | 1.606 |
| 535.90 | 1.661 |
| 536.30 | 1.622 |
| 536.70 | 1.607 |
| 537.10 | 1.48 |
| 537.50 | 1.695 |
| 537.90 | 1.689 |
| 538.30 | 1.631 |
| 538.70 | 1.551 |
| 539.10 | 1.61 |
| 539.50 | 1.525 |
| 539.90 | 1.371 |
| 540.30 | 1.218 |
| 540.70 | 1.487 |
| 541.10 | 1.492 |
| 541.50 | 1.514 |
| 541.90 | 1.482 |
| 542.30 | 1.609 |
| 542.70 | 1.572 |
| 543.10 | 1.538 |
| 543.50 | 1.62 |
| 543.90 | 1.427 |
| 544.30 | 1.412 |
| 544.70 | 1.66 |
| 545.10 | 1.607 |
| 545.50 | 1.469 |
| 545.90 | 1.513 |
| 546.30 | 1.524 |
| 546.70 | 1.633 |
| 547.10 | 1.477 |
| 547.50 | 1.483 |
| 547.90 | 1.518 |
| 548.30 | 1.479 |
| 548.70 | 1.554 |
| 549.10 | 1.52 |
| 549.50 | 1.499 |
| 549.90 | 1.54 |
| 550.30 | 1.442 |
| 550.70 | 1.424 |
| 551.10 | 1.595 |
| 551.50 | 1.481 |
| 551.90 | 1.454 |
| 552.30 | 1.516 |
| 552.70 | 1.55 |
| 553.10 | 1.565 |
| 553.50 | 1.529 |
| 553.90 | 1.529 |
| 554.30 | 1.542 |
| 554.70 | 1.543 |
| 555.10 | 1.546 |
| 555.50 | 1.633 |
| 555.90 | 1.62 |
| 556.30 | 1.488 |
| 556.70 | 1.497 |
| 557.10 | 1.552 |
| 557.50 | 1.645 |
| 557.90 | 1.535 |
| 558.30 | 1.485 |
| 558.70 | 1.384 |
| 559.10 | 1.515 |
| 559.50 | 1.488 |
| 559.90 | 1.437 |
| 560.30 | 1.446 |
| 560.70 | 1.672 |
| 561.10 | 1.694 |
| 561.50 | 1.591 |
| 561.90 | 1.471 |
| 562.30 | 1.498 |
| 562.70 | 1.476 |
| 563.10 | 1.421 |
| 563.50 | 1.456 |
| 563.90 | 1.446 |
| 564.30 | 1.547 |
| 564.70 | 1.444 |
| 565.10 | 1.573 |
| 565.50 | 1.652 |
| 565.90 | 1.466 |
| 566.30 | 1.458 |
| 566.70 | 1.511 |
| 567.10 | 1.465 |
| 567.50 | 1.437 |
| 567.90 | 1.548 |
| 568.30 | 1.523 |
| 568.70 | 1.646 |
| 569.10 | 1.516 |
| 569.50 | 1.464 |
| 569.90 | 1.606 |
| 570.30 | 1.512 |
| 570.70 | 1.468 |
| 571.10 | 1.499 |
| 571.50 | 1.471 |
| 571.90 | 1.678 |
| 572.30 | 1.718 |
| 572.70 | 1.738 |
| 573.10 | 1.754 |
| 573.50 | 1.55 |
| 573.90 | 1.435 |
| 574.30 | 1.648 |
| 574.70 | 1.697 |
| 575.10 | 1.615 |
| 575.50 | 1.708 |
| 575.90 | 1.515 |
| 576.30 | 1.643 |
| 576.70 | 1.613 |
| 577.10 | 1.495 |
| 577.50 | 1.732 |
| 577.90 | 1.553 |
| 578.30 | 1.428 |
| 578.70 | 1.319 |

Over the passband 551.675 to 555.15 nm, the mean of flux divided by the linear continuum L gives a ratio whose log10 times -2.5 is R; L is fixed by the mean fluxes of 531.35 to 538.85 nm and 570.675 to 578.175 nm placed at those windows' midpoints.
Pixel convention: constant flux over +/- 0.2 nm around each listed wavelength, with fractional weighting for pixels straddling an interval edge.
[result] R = 0.05 mag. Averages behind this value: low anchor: 1.58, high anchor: 1.61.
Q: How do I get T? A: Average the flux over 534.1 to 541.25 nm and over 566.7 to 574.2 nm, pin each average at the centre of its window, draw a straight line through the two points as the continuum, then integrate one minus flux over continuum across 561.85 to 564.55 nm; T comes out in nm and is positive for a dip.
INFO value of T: 0.145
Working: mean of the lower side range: 1.56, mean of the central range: 1.47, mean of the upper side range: 1.56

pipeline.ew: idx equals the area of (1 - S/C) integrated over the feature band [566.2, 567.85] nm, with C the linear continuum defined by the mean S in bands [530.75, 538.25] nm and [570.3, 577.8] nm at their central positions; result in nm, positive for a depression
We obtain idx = 0.13 nm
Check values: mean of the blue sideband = 1.59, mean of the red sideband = 1.61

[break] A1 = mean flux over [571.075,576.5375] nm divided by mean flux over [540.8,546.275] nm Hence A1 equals 1.1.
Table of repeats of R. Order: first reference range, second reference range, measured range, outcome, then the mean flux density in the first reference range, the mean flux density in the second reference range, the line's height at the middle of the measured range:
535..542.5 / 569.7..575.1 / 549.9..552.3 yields 0.055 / 1.55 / 1.6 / 1.56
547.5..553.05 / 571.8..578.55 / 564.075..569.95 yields 0.041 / 1.51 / 1.62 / 1.58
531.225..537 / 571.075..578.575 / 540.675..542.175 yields 0.055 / 1.57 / 1.6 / 1.58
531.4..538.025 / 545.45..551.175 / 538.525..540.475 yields 0.071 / 1.58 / 1.51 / 1.55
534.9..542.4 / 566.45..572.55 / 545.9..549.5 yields 0.015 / 1.54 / 1.54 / 1.54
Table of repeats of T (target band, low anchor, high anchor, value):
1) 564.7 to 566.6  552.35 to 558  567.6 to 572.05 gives 0.02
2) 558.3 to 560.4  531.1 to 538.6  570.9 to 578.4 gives 0.19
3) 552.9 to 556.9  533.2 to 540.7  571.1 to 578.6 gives 0.09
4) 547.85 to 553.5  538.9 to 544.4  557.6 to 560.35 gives -0.10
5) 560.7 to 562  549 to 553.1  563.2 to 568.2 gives -0.09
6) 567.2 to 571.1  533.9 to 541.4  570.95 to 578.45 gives 0.19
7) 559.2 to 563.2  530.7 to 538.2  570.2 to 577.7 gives 0.20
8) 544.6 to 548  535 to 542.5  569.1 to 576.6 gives 0.04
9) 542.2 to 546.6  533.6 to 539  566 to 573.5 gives 0.15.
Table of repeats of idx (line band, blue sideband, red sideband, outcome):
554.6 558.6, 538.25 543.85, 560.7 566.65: -0.090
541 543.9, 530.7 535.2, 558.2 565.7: 0.014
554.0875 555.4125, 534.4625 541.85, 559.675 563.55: -0.022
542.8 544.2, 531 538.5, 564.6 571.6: 0.040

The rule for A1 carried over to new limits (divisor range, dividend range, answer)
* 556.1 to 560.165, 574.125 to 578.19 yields 1.08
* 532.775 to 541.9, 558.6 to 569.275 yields 0.98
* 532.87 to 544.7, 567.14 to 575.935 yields 1.02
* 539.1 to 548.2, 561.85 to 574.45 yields 1.02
